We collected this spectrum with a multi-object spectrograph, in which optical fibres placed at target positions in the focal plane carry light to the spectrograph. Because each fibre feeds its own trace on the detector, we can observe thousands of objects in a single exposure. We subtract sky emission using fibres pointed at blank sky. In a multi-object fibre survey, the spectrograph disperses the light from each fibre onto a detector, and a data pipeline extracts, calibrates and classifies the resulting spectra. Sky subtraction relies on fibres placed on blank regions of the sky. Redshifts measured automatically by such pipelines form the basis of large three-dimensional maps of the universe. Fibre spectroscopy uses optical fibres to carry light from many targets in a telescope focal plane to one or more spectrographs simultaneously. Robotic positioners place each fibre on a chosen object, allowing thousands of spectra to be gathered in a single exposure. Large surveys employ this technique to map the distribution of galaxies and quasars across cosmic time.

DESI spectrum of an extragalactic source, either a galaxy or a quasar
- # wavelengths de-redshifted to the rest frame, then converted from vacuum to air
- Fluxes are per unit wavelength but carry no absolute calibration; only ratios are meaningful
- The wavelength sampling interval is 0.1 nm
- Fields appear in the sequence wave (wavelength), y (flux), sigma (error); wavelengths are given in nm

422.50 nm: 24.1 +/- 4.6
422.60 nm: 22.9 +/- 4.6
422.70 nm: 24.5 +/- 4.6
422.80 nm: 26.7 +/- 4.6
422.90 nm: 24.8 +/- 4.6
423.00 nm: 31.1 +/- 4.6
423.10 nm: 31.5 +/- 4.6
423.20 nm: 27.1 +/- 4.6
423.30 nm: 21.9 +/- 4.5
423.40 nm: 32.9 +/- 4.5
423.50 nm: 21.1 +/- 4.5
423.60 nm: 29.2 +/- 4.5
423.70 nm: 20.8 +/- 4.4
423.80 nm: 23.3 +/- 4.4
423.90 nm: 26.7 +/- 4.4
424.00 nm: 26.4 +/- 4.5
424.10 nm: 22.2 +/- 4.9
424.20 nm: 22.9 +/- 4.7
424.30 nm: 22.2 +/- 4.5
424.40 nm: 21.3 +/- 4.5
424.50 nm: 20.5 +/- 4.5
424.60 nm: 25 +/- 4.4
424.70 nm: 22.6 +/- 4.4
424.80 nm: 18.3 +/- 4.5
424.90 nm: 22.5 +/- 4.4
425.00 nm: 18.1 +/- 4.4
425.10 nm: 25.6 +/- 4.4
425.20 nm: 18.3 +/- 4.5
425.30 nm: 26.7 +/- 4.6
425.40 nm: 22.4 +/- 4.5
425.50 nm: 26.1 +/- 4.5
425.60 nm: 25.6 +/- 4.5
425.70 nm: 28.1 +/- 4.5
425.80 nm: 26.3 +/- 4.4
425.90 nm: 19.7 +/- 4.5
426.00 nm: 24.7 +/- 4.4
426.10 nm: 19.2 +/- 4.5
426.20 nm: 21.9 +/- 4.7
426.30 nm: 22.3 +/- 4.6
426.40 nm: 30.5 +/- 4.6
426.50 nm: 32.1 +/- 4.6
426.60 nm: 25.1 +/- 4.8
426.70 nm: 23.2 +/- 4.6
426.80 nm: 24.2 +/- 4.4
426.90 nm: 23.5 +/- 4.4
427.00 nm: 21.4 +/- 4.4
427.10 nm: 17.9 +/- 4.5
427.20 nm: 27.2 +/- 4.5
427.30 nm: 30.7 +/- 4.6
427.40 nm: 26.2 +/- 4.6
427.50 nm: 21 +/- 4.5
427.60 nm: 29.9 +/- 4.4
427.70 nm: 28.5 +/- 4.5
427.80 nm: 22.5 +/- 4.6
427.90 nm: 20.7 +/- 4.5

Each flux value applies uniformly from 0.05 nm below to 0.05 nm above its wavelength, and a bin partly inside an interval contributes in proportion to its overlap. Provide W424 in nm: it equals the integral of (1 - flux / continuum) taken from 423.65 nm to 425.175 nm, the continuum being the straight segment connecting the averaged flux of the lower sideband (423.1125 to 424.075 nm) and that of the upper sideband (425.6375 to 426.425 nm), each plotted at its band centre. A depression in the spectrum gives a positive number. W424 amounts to 0.16 nm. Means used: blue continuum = 25.6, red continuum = 23.9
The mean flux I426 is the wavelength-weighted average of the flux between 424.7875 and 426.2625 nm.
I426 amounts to 23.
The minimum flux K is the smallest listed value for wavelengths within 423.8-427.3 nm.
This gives 17.9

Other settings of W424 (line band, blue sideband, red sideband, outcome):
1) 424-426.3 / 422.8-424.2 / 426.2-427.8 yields 0.26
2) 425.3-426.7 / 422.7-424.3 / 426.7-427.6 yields -0.01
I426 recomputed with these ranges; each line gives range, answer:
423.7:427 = 23.6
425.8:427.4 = 24.4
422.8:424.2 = 26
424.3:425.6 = 22.4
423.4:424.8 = 23.6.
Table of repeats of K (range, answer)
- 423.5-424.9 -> 18.3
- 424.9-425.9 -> 18.1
